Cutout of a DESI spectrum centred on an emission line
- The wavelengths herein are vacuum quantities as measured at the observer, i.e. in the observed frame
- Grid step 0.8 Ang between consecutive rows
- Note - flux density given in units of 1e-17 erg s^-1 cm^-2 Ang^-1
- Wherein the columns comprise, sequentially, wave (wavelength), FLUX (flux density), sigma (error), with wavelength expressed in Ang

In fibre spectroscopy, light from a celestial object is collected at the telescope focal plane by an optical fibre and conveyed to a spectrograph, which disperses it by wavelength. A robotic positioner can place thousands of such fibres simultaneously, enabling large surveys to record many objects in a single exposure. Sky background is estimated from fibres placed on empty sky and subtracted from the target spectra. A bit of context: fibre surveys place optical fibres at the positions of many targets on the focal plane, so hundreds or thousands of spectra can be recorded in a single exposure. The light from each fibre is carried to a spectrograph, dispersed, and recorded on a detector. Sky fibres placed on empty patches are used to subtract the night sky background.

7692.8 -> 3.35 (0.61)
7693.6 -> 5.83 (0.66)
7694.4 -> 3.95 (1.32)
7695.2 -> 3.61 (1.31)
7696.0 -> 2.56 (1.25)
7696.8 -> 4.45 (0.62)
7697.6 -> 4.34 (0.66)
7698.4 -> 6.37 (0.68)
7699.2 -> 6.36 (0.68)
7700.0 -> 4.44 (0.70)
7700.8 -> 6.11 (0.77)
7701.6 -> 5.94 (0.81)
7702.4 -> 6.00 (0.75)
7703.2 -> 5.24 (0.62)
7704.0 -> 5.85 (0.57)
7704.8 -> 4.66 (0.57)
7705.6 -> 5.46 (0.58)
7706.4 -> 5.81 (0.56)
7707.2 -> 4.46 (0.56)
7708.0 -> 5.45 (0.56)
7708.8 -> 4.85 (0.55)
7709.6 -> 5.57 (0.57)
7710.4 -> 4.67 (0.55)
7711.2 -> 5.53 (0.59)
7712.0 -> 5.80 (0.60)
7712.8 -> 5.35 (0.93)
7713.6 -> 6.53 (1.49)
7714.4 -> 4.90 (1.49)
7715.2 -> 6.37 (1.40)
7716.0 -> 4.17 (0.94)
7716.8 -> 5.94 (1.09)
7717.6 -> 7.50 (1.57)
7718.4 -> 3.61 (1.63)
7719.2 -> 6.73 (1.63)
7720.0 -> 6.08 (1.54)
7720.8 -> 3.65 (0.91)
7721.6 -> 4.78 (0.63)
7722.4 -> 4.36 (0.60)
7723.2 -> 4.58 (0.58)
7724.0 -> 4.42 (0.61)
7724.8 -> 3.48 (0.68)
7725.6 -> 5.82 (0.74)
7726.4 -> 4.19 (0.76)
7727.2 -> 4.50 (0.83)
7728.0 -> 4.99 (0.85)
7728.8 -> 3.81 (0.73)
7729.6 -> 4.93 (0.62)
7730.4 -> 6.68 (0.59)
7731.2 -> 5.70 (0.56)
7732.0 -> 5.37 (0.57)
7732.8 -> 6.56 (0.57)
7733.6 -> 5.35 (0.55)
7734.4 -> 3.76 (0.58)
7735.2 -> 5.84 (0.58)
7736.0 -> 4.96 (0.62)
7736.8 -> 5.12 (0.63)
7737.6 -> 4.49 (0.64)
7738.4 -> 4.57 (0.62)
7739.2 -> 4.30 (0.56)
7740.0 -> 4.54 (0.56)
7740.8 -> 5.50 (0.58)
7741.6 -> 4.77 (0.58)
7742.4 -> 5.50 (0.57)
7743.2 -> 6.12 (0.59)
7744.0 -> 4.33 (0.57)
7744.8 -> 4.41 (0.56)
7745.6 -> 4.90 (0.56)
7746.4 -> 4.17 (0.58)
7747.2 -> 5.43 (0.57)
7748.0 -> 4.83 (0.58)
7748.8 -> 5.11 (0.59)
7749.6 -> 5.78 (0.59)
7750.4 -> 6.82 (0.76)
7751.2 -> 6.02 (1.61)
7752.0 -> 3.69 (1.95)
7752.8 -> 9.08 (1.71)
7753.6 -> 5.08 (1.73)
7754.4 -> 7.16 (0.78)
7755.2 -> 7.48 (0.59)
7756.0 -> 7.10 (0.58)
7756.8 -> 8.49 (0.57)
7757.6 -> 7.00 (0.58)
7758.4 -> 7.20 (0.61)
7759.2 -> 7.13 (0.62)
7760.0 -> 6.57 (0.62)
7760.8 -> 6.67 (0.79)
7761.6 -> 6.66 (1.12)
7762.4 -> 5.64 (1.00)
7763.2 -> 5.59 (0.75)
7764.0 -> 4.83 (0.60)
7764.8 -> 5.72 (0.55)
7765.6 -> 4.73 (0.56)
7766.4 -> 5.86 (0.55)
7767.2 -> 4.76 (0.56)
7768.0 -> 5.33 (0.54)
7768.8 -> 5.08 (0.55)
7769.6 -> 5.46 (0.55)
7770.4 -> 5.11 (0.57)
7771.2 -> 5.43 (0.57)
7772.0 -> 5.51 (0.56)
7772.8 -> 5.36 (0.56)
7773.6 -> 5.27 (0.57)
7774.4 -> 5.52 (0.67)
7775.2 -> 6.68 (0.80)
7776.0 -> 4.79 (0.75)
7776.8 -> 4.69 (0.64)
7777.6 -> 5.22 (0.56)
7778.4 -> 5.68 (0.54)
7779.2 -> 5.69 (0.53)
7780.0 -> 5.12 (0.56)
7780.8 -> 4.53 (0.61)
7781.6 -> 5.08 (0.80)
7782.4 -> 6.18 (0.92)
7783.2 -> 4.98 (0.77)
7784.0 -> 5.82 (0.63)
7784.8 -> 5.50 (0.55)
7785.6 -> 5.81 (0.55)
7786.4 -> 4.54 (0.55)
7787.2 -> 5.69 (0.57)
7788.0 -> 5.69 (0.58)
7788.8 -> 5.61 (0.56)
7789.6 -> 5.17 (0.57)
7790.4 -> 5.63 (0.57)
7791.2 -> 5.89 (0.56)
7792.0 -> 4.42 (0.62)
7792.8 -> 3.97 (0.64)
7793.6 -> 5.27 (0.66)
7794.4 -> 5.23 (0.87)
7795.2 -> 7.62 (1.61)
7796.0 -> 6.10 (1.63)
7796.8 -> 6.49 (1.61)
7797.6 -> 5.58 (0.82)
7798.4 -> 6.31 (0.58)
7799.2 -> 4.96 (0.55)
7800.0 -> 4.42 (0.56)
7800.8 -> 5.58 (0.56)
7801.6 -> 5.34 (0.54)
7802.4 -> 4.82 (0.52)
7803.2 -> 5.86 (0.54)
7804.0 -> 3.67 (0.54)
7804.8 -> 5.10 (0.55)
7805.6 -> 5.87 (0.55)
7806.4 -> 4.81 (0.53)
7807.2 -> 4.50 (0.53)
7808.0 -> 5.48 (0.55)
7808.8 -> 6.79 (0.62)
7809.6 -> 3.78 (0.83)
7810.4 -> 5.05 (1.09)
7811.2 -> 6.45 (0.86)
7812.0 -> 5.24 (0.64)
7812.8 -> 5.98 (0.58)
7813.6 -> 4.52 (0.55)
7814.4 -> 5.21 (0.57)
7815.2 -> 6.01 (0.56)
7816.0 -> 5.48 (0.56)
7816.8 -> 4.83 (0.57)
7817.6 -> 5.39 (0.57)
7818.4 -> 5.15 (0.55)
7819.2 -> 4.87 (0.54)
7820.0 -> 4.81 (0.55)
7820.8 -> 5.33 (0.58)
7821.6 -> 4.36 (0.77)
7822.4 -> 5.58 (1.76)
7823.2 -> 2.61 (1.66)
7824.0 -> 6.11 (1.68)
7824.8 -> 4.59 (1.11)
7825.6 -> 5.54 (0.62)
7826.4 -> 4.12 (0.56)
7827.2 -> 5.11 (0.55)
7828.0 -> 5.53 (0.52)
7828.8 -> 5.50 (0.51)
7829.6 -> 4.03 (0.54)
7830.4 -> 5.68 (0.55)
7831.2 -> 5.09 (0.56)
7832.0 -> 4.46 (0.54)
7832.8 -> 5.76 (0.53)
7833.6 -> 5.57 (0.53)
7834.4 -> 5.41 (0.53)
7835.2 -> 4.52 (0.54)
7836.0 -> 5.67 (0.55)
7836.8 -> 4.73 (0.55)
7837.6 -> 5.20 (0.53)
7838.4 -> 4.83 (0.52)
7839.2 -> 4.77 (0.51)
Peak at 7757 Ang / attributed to [N II] 6583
